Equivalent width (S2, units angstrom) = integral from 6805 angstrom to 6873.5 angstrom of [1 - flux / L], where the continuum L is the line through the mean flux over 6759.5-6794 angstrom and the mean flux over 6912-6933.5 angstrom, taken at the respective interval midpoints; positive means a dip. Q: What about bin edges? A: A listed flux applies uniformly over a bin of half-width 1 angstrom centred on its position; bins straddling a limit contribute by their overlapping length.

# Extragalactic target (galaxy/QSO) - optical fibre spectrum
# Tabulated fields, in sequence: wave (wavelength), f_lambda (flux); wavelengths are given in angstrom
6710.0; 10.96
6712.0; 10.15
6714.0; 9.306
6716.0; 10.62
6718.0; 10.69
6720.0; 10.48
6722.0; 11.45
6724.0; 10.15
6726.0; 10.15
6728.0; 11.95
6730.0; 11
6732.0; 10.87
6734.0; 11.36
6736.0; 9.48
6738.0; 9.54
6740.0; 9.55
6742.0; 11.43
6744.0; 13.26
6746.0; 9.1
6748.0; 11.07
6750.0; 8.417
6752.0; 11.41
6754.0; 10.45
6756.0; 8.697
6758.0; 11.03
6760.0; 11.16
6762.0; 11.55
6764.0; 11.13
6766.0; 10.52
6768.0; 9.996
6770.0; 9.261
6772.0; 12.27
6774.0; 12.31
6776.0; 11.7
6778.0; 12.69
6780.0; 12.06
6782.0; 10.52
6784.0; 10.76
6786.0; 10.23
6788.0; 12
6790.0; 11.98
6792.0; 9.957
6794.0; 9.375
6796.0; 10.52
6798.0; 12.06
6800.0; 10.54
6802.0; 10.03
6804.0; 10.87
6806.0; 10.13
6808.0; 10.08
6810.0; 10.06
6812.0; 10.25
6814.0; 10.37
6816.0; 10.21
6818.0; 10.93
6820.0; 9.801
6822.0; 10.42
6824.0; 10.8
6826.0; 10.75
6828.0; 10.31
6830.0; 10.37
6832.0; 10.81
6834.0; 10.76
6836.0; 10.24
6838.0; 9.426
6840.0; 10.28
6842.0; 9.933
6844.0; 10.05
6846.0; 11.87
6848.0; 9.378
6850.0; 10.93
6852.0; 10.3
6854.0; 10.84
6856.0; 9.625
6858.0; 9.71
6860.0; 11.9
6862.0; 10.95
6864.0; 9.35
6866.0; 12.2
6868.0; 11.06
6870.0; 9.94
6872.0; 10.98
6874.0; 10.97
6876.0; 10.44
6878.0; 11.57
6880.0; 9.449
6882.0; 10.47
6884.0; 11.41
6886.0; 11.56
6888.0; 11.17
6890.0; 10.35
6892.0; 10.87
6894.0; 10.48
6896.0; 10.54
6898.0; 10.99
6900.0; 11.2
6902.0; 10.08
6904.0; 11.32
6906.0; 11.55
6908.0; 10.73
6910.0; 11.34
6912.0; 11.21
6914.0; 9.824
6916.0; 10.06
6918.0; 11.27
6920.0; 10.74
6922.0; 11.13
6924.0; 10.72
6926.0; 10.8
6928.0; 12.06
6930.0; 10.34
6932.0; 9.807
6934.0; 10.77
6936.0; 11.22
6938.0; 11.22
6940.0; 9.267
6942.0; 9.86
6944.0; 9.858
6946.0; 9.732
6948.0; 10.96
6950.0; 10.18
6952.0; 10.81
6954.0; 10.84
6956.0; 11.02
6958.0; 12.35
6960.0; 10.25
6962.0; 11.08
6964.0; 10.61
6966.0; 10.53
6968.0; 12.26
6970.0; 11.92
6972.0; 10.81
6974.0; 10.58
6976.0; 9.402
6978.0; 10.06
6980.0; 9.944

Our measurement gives 3.13 angstrom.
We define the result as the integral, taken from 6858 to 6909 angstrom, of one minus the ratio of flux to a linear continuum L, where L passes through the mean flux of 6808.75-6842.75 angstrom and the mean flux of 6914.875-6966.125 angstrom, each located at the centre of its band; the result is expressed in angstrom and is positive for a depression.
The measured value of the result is -1.6 angstrom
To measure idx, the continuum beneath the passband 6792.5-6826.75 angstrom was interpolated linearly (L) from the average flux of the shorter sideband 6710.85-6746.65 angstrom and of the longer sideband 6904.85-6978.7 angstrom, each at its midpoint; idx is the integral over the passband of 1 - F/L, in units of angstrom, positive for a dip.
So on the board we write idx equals 0.77 angstrom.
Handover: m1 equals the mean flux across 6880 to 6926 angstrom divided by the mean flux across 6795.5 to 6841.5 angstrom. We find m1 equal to 1.04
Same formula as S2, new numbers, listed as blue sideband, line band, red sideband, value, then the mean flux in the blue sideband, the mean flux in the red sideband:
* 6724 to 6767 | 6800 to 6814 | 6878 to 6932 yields 0.56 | 10.6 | 10.8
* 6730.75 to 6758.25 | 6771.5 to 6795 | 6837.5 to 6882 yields -1.95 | 10.4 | 10.5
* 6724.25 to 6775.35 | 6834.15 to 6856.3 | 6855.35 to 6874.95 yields 0.80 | 10.7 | 10.7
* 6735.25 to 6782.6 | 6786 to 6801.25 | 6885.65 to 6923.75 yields -0.08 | 10.8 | 10.8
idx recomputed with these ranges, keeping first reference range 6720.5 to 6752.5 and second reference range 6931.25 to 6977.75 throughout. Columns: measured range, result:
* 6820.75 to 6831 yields 0.1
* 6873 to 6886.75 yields -0.2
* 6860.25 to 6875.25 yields -0.3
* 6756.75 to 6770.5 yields -0.1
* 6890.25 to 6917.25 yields -0.3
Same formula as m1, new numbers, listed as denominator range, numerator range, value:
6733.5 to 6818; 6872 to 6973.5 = 1.01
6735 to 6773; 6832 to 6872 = 1.00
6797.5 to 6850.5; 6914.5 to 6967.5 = 1.03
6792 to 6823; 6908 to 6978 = 1.03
